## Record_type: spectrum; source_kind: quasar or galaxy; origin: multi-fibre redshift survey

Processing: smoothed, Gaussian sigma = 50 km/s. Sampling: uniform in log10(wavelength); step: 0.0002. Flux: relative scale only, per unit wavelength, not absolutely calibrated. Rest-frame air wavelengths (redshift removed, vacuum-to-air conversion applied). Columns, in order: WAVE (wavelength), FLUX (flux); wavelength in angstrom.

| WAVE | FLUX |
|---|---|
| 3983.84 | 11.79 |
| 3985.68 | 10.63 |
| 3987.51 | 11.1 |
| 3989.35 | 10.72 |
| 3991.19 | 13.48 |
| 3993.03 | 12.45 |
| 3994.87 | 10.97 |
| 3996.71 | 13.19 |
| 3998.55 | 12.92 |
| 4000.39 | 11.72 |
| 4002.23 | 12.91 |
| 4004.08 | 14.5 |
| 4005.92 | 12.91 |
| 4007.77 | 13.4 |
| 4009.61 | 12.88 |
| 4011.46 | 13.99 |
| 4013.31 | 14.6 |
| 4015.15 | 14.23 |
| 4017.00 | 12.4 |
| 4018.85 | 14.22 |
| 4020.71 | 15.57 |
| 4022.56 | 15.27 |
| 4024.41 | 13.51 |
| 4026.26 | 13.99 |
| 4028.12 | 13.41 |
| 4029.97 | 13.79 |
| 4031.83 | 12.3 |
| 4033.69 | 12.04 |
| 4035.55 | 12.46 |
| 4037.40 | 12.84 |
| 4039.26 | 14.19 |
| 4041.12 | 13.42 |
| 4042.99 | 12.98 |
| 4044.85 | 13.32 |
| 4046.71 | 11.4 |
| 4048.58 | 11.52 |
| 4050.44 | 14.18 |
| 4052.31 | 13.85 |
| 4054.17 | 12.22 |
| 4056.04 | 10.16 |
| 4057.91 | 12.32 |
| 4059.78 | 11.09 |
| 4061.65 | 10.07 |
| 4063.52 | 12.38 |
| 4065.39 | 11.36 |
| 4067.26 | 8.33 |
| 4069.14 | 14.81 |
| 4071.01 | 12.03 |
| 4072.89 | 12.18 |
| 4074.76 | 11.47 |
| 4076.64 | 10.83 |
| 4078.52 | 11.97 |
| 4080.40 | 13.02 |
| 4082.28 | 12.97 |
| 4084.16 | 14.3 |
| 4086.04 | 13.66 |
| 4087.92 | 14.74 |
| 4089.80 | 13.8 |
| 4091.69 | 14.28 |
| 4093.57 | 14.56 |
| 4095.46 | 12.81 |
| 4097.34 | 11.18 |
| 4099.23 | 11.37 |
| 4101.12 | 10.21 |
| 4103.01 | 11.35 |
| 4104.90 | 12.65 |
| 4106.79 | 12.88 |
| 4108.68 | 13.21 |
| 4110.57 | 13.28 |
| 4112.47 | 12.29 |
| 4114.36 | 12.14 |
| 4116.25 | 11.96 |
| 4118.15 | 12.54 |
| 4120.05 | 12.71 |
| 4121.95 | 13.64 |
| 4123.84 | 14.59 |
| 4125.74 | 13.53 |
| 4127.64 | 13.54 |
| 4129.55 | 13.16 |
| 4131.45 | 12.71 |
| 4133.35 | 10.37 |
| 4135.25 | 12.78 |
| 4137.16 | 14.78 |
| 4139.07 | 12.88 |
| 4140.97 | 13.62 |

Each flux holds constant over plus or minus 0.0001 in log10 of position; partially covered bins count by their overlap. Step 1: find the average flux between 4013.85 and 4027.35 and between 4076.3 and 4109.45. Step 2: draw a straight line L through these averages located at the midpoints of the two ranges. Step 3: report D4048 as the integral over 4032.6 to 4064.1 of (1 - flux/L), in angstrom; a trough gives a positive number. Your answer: 2.94 angstrom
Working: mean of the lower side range 14.2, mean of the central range 12.4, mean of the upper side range 12.8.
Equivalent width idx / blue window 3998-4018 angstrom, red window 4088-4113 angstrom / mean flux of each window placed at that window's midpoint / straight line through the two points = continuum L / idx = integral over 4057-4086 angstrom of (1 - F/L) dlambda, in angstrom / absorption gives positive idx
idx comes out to 2.0 angstrom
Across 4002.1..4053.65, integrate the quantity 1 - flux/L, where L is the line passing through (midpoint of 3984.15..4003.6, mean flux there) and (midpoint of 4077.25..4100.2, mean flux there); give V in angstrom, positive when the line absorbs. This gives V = -4.0 angstrom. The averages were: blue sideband 12.1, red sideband 13.2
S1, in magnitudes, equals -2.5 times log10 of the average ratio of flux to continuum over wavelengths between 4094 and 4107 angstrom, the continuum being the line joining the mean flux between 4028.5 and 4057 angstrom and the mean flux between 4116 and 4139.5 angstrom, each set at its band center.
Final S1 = 0.10 mag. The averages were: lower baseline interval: 12.7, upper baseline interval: 13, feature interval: 11.8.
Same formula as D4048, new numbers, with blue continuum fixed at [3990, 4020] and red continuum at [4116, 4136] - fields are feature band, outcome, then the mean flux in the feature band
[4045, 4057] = 0.7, 12.3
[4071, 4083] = 0.9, 12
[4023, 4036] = -0.1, 13.2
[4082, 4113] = 0.1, 12.9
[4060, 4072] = 1.4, 11.5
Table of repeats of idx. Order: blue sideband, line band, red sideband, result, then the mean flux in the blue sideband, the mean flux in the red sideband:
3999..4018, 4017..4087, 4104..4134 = 2.54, 13.4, 12.9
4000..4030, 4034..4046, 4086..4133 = 0.37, 13.8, 12.9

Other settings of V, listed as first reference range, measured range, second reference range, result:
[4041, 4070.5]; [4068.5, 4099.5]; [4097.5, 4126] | -1.7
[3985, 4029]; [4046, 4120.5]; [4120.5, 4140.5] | 4.6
